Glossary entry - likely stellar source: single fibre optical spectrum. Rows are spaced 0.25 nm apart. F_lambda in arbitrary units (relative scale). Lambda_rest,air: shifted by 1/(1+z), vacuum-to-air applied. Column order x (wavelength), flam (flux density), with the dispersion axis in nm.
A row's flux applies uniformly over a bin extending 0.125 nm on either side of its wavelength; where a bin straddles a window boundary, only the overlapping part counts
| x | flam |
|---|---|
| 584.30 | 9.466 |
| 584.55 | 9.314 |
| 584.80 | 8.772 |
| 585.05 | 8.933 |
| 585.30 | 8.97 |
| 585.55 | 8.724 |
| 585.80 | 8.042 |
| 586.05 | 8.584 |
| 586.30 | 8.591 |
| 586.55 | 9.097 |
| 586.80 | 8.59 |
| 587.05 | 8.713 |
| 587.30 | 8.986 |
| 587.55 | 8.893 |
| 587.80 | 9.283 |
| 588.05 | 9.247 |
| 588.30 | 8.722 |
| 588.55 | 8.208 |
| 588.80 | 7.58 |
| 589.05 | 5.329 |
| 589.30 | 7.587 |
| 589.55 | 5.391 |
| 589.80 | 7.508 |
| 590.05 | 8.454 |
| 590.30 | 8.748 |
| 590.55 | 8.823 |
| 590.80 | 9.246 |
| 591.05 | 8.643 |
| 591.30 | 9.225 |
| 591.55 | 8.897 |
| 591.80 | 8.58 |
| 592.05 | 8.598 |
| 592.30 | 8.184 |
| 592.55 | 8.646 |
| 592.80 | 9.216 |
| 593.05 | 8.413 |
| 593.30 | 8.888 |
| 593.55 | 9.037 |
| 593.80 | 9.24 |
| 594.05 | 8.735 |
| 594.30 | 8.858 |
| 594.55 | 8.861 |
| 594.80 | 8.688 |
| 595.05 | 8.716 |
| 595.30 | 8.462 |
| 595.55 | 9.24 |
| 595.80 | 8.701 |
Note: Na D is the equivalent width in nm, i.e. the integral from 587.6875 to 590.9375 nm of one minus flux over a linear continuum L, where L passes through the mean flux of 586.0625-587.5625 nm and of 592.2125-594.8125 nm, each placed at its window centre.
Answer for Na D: 0.29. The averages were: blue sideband 8.79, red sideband 8.81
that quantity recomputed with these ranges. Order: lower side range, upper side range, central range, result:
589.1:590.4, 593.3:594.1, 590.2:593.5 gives -0.22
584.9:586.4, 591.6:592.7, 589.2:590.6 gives 0.14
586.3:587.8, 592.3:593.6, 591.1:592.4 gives 0.01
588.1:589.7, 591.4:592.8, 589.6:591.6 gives -0.14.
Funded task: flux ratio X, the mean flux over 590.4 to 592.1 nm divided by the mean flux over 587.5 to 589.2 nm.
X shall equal 1.09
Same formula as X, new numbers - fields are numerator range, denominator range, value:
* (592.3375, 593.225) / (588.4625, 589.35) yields 1.23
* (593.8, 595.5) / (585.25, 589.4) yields 1.04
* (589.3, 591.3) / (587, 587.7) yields 0.92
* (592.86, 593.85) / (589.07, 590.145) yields 1.27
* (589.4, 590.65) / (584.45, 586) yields 0.88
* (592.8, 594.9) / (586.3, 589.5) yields 1.07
